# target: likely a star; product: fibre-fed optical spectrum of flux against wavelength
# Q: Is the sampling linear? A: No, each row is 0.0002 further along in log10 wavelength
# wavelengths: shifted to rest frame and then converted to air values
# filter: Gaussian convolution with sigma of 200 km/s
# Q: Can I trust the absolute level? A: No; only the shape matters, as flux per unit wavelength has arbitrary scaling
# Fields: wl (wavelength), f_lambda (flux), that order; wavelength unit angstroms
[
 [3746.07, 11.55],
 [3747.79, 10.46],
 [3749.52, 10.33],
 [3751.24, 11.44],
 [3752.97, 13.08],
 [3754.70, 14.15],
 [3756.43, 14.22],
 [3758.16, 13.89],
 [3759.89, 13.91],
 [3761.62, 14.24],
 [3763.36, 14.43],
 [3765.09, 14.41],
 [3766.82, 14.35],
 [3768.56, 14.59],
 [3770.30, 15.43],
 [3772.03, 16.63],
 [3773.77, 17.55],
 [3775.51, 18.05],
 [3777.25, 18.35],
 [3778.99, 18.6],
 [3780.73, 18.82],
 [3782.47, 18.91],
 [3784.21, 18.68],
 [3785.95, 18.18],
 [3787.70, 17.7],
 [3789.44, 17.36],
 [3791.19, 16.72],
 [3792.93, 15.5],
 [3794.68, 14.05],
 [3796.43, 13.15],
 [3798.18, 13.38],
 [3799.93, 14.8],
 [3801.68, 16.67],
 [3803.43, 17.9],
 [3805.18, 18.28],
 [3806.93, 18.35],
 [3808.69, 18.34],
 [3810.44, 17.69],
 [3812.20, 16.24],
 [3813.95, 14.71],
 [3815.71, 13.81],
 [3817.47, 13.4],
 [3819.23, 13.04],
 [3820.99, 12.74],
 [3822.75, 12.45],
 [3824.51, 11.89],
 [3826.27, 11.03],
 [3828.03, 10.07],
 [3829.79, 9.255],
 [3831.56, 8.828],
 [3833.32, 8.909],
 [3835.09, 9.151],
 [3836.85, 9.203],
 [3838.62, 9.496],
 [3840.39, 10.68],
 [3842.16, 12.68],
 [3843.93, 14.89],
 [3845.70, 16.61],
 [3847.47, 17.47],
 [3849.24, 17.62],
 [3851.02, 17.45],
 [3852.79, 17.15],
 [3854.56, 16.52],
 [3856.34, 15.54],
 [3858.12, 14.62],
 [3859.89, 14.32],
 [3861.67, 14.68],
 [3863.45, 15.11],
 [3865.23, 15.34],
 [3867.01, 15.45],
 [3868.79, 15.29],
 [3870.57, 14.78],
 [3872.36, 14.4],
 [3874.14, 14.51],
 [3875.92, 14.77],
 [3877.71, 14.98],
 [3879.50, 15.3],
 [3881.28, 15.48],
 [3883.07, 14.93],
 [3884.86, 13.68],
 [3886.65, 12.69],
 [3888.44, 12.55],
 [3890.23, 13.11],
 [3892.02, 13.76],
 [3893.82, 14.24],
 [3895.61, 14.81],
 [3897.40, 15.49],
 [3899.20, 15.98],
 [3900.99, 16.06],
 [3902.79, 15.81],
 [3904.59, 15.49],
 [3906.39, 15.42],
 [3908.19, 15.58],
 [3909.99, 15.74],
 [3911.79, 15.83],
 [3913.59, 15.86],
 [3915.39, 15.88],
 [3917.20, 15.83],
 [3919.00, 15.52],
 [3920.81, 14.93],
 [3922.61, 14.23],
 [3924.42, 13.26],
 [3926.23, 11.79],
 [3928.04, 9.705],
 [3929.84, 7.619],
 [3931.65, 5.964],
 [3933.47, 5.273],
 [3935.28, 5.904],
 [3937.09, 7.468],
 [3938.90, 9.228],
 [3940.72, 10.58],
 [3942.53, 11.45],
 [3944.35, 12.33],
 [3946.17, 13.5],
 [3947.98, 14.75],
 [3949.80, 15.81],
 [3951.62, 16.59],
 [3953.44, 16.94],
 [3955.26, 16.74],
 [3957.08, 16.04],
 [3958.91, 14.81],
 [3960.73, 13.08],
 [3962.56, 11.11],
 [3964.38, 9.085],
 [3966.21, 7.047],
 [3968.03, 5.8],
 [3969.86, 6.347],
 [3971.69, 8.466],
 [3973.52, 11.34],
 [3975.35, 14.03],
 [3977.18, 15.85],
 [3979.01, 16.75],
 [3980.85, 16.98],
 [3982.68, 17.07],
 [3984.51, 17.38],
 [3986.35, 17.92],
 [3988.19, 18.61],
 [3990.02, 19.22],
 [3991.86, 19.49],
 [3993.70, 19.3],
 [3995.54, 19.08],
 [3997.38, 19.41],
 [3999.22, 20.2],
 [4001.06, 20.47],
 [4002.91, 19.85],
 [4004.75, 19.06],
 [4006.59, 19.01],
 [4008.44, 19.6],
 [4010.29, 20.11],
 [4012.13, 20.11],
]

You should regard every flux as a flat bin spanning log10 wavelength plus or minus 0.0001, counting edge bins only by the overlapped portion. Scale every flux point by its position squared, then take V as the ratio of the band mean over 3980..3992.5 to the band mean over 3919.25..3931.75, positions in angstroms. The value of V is 1.60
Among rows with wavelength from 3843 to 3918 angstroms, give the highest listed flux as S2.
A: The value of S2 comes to 17.62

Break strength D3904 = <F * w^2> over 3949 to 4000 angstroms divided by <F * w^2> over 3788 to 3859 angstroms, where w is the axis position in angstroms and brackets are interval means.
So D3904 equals 1.14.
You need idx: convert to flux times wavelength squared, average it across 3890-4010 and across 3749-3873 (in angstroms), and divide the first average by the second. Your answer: 1.1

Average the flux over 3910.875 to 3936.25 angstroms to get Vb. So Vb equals 12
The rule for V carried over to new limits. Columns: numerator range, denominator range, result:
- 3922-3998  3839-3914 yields 0.92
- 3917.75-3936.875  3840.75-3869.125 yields 0.69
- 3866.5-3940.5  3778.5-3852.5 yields 0.96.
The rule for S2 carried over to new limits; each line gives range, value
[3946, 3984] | 17.07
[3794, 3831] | 18.35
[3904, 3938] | 15.88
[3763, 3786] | 18.91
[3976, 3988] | 17.92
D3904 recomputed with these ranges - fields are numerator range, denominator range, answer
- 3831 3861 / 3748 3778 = 0.98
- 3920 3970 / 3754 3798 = 0.78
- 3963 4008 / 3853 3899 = 1.13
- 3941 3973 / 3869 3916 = 0.85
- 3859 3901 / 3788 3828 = 1.01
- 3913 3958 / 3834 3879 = 0.90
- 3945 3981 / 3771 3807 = 0.83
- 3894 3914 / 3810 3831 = 1.27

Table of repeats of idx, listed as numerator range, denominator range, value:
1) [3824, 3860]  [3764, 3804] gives 0.81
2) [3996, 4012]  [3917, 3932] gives 1.69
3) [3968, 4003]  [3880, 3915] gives 1.15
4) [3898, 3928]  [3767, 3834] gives 1.05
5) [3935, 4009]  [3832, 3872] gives 1.11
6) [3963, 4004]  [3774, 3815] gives 1.00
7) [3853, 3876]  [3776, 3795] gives 0.89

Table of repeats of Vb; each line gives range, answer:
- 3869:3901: 14.5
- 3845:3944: 14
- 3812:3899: 13.8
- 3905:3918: 15.7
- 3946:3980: 12.8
